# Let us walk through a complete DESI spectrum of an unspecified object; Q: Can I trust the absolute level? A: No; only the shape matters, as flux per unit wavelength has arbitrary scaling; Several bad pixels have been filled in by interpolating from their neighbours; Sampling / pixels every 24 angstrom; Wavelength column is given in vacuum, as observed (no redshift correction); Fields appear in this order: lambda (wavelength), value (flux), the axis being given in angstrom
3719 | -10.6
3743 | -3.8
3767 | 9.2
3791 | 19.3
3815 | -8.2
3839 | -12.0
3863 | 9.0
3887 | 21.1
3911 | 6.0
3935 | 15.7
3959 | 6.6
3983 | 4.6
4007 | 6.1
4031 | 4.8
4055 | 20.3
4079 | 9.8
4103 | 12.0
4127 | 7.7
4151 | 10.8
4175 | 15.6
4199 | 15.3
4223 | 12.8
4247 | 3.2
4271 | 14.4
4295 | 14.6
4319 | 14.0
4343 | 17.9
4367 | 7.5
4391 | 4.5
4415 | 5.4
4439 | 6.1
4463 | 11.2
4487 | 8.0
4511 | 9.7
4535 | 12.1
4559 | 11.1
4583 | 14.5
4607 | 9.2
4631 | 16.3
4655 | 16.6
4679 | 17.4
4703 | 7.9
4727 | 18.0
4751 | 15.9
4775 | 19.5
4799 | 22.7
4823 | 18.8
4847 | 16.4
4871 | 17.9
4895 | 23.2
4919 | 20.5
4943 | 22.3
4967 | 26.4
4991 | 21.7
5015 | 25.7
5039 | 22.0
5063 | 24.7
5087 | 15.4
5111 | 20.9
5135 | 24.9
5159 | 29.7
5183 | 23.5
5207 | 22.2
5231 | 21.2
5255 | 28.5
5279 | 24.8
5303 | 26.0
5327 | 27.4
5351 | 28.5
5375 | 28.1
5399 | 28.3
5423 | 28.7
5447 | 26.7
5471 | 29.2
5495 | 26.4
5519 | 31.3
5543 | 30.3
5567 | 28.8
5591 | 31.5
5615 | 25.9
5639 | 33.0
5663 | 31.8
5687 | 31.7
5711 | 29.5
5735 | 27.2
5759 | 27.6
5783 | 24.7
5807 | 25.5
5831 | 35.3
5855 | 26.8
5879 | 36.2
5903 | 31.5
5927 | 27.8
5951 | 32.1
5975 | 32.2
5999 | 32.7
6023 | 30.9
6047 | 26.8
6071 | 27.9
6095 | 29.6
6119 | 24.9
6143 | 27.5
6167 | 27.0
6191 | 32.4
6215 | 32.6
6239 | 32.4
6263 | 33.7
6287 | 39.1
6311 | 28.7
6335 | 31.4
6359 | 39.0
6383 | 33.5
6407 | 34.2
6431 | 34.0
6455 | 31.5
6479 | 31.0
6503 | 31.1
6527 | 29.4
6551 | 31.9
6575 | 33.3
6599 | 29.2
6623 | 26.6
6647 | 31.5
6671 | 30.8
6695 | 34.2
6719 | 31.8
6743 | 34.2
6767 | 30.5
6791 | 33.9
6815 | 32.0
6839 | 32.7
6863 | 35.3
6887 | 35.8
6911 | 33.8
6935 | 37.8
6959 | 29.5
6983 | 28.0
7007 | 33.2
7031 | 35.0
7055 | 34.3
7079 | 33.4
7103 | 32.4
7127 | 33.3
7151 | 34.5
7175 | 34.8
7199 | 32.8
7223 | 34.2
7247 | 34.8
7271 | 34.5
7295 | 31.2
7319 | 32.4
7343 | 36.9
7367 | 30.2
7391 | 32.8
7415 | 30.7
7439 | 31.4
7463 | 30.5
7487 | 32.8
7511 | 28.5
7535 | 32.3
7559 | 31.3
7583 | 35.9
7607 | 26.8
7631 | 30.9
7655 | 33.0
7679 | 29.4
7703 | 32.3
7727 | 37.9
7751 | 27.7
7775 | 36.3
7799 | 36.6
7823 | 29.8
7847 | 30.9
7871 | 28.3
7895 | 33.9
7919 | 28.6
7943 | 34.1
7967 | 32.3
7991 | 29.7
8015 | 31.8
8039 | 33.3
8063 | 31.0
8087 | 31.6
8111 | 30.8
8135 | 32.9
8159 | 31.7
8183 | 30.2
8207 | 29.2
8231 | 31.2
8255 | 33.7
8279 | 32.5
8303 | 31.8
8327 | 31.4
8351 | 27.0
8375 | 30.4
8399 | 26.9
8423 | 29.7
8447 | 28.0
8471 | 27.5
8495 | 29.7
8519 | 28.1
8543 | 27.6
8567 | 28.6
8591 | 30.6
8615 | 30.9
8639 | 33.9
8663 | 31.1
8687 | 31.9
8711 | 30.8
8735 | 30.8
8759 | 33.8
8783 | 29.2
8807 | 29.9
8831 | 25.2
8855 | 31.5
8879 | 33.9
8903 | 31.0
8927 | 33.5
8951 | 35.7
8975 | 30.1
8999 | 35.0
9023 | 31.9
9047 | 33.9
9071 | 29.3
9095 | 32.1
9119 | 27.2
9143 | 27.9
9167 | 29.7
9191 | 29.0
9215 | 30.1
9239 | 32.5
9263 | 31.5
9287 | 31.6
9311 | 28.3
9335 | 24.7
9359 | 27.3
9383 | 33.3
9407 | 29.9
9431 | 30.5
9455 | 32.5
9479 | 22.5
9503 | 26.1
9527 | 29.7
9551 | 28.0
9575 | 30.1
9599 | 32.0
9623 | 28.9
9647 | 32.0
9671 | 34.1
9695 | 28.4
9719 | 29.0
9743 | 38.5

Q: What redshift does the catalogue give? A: 0.183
